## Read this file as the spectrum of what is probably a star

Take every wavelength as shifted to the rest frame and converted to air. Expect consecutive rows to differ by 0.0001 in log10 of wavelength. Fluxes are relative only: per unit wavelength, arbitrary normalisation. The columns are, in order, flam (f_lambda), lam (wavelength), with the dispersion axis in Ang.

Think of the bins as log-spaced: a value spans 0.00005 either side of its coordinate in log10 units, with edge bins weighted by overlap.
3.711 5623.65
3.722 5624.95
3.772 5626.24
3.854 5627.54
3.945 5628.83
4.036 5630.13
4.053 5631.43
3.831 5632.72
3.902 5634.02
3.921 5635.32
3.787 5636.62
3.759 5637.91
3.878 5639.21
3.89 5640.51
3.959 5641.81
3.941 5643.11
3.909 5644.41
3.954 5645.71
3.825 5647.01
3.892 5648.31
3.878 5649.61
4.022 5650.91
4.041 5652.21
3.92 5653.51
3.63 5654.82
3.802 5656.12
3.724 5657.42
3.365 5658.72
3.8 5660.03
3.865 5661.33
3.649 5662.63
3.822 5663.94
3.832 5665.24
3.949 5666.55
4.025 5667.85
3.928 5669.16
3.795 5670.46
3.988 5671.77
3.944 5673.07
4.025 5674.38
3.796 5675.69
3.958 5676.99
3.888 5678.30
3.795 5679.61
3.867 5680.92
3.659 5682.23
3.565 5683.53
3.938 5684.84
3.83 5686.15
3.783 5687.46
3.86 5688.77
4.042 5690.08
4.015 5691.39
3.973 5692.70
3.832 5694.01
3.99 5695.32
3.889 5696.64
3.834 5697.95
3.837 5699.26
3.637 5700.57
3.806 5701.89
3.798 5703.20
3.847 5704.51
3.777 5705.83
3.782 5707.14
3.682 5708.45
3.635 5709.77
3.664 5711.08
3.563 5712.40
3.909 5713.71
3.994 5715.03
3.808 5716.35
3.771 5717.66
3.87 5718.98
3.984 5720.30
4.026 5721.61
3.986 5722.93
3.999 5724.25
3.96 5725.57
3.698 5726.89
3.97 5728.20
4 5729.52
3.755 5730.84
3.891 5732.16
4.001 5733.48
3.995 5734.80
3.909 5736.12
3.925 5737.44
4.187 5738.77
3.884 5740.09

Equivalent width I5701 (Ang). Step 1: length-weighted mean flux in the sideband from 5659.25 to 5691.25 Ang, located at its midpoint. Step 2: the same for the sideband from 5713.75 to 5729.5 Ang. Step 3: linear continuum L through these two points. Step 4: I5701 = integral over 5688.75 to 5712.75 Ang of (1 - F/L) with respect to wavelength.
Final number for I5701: 0.5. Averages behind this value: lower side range 3.86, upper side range 3.92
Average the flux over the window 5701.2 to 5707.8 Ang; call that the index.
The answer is 3.8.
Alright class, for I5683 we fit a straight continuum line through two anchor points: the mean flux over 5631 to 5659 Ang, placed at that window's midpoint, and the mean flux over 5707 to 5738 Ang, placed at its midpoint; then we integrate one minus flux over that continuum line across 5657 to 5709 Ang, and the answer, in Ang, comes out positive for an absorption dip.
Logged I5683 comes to 0.41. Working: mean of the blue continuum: 3.86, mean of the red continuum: 3.87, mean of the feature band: 3.84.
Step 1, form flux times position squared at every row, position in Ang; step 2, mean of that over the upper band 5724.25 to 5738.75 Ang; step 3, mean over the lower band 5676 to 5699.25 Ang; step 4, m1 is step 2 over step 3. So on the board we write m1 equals 1.03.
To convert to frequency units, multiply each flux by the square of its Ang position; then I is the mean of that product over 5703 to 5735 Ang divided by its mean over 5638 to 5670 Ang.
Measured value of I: 1.02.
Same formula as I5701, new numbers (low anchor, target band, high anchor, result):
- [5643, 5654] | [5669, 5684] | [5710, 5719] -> 0.07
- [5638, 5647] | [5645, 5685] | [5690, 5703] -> 0.50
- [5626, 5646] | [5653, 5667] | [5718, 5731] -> 0.55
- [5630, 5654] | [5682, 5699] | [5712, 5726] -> 0.17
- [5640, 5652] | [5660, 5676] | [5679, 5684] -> -0.34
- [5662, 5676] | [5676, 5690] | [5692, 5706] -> 0.15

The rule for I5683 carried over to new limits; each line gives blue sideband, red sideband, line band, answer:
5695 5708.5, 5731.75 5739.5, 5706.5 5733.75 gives 0.36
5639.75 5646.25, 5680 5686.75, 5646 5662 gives 0.28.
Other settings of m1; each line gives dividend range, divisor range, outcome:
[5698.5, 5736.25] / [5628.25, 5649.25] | 1.01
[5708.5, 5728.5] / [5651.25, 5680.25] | 1.02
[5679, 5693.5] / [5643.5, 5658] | 1.01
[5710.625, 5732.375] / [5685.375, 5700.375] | 1.01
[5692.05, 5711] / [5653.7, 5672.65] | 1.01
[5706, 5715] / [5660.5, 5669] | 0.98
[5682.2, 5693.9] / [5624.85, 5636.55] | 1.01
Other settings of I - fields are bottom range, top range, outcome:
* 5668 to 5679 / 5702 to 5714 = 0.97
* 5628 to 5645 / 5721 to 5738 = 1.04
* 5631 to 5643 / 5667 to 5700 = 1.02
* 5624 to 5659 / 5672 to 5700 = 1.02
